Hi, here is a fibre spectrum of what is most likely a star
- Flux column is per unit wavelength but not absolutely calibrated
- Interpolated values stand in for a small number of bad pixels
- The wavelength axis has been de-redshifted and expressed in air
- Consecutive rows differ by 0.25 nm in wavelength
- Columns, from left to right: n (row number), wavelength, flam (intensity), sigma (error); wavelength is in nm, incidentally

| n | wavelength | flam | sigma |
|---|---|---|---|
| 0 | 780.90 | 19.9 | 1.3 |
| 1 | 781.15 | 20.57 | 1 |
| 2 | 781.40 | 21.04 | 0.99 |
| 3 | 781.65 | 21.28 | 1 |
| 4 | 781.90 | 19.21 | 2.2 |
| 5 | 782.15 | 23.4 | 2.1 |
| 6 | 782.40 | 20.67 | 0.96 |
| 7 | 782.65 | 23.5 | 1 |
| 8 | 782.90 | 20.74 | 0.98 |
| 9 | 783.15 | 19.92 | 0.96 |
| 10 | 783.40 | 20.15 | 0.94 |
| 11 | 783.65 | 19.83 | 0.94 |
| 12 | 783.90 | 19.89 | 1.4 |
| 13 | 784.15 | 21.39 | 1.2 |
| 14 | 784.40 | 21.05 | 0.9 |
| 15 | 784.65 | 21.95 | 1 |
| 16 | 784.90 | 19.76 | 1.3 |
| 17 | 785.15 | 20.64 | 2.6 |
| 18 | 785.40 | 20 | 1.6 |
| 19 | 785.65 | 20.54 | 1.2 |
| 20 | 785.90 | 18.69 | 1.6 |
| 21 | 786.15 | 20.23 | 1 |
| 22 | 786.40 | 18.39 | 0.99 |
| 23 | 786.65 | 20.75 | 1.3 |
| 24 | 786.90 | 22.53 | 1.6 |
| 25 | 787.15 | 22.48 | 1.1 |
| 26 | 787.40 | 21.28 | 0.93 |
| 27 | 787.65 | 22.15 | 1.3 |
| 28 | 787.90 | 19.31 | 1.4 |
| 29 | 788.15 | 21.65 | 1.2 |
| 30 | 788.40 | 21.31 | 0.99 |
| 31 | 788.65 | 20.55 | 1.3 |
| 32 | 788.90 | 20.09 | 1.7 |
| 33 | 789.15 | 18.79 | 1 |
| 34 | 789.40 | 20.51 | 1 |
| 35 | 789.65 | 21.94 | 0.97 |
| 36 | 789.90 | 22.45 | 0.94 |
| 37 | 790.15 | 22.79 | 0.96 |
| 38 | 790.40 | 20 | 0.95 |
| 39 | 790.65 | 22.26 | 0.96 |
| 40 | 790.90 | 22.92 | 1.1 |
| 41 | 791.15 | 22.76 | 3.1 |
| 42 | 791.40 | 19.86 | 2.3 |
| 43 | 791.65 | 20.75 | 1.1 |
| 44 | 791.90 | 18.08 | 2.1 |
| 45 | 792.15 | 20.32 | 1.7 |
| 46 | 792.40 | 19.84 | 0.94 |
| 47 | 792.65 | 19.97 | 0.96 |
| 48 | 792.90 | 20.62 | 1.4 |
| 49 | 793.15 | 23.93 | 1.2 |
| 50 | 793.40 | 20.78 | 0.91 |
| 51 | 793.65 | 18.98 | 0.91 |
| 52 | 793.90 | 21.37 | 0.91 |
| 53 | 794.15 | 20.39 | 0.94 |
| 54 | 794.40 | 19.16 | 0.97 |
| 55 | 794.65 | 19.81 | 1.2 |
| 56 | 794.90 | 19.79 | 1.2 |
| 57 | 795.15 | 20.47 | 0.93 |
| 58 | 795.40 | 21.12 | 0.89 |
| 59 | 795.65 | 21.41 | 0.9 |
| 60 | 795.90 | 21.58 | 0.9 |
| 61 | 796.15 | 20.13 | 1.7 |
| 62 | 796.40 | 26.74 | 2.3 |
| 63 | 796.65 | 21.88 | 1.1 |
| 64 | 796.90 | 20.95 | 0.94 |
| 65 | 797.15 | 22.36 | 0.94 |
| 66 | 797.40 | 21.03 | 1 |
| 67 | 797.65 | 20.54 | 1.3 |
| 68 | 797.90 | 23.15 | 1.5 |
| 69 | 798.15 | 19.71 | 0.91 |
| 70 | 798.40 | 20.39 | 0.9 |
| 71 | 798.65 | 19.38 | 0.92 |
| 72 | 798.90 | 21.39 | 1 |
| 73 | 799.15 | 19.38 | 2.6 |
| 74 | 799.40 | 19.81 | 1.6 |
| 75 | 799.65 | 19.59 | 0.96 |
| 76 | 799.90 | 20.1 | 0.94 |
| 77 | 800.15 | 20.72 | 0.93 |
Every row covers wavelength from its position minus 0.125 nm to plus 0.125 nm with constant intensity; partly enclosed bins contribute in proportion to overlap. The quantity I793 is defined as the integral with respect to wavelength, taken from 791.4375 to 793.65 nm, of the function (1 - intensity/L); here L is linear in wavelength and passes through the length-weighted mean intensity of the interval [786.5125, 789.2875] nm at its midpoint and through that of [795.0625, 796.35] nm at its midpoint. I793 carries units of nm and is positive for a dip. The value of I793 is 0.08 nm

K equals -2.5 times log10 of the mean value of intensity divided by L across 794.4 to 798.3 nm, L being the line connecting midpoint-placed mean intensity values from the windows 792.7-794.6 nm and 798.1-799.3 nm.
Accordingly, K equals -0.05 mag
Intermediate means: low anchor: 20.7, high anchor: 20.1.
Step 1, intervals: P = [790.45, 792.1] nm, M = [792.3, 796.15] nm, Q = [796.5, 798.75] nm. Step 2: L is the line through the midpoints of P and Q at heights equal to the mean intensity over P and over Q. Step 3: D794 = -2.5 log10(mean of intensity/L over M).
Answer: 0.024 mag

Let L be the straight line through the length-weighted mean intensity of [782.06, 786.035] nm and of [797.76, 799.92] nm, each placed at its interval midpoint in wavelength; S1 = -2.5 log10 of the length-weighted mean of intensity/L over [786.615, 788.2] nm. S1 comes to -0.04 mag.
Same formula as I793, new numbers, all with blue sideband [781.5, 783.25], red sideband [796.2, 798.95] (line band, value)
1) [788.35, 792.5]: 0.10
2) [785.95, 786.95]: 0.05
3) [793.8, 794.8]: 0.06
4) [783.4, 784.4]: 0.04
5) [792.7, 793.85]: 0.02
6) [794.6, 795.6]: 0.05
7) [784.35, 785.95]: 0.07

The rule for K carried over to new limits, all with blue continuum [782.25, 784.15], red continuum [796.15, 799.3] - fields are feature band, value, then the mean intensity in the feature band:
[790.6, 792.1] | 0.004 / 21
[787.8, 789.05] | 0.021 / 20.6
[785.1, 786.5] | 0.061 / 19.7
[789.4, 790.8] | -0.038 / 21.8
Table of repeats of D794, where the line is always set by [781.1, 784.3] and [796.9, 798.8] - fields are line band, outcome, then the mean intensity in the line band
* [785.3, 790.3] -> 0.00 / 20.8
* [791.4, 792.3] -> 0.06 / 19.7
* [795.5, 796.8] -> -0.07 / 22.3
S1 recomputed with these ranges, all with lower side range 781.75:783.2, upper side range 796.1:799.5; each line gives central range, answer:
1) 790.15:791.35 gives -0.03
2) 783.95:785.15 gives 0.02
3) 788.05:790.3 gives 0.01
